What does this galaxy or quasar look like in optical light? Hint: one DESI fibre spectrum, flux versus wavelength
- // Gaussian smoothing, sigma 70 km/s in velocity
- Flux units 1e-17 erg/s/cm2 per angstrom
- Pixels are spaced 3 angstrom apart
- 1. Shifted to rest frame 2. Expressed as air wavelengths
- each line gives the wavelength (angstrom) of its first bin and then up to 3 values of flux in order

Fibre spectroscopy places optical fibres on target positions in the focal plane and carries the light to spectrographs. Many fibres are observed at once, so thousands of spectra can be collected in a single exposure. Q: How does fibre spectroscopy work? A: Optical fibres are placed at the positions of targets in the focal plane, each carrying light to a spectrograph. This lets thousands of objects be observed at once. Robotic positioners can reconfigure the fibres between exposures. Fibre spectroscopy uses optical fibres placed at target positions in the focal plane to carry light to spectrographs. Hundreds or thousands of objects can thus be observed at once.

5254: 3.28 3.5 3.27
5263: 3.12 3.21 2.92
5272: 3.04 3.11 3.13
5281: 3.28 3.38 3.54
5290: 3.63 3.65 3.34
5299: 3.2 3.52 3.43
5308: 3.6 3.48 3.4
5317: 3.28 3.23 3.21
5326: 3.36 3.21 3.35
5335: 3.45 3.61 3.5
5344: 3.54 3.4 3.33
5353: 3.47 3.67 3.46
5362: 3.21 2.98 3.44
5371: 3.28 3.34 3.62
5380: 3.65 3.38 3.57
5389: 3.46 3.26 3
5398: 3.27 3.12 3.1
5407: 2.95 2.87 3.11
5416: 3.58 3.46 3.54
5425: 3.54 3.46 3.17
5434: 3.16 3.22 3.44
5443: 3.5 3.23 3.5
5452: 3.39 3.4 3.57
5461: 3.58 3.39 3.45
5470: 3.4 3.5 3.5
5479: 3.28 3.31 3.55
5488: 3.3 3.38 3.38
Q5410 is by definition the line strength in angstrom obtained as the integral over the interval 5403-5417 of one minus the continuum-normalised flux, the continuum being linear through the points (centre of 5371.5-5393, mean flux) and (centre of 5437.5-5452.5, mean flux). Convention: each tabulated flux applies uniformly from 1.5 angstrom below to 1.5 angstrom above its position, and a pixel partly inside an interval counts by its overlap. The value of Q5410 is 1.3 angstrom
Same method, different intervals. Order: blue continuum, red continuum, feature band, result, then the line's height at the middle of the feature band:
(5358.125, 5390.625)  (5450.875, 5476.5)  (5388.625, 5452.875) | 2.78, 3.43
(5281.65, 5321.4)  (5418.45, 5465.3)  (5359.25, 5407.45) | 1.66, 3.42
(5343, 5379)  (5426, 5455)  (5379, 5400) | 0.14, 3.38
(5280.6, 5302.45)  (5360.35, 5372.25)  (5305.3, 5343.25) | -0.49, 3.35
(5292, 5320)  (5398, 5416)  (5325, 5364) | -1.51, 3.3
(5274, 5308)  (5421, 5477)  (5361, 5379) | 0.44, 3.41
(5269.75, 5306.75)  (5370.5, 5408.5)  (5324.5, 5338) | -0.17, 3.33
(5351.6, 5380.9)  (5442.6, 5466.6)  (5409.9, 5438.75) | 0.81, 3.43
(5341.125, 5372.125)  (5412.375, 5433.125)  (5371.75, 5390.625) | -0.54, 3.4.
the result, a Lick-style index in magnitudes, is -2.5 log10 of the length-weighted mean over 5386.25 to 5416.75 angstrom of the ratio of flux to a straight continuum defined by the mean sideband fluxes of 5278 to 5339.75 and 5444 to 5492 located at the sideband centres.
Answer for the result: 0.08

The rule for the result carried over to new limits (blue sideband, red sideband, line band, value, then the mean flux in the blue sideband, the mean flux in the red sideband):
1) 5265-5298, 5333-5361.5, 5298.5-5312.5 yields -0.03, 3.29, 3.48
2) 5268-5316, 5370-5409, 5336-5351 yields -0.05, 3.36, 3.3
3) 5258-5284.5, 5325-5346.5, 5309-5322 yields 0.00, 3.16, 3.43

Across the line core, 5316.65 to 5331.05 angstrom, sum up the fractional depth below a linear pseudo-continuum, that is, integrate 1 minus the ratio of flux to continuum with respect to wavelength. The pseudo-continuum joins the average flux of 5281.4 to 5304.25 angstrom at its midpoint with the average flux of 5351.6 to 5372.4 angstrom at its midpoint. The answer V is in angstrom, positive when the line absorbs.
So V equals 0.6 angstrom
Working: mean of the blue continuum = 3.46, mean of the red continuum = 3.36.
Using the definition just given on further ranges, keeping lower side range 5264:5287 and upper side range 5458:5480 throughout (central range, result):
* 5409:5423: 0.2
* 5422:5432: -0.1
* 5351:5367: -0.3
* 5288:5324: -2.2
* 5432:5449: 0.5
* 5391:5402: 0.6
